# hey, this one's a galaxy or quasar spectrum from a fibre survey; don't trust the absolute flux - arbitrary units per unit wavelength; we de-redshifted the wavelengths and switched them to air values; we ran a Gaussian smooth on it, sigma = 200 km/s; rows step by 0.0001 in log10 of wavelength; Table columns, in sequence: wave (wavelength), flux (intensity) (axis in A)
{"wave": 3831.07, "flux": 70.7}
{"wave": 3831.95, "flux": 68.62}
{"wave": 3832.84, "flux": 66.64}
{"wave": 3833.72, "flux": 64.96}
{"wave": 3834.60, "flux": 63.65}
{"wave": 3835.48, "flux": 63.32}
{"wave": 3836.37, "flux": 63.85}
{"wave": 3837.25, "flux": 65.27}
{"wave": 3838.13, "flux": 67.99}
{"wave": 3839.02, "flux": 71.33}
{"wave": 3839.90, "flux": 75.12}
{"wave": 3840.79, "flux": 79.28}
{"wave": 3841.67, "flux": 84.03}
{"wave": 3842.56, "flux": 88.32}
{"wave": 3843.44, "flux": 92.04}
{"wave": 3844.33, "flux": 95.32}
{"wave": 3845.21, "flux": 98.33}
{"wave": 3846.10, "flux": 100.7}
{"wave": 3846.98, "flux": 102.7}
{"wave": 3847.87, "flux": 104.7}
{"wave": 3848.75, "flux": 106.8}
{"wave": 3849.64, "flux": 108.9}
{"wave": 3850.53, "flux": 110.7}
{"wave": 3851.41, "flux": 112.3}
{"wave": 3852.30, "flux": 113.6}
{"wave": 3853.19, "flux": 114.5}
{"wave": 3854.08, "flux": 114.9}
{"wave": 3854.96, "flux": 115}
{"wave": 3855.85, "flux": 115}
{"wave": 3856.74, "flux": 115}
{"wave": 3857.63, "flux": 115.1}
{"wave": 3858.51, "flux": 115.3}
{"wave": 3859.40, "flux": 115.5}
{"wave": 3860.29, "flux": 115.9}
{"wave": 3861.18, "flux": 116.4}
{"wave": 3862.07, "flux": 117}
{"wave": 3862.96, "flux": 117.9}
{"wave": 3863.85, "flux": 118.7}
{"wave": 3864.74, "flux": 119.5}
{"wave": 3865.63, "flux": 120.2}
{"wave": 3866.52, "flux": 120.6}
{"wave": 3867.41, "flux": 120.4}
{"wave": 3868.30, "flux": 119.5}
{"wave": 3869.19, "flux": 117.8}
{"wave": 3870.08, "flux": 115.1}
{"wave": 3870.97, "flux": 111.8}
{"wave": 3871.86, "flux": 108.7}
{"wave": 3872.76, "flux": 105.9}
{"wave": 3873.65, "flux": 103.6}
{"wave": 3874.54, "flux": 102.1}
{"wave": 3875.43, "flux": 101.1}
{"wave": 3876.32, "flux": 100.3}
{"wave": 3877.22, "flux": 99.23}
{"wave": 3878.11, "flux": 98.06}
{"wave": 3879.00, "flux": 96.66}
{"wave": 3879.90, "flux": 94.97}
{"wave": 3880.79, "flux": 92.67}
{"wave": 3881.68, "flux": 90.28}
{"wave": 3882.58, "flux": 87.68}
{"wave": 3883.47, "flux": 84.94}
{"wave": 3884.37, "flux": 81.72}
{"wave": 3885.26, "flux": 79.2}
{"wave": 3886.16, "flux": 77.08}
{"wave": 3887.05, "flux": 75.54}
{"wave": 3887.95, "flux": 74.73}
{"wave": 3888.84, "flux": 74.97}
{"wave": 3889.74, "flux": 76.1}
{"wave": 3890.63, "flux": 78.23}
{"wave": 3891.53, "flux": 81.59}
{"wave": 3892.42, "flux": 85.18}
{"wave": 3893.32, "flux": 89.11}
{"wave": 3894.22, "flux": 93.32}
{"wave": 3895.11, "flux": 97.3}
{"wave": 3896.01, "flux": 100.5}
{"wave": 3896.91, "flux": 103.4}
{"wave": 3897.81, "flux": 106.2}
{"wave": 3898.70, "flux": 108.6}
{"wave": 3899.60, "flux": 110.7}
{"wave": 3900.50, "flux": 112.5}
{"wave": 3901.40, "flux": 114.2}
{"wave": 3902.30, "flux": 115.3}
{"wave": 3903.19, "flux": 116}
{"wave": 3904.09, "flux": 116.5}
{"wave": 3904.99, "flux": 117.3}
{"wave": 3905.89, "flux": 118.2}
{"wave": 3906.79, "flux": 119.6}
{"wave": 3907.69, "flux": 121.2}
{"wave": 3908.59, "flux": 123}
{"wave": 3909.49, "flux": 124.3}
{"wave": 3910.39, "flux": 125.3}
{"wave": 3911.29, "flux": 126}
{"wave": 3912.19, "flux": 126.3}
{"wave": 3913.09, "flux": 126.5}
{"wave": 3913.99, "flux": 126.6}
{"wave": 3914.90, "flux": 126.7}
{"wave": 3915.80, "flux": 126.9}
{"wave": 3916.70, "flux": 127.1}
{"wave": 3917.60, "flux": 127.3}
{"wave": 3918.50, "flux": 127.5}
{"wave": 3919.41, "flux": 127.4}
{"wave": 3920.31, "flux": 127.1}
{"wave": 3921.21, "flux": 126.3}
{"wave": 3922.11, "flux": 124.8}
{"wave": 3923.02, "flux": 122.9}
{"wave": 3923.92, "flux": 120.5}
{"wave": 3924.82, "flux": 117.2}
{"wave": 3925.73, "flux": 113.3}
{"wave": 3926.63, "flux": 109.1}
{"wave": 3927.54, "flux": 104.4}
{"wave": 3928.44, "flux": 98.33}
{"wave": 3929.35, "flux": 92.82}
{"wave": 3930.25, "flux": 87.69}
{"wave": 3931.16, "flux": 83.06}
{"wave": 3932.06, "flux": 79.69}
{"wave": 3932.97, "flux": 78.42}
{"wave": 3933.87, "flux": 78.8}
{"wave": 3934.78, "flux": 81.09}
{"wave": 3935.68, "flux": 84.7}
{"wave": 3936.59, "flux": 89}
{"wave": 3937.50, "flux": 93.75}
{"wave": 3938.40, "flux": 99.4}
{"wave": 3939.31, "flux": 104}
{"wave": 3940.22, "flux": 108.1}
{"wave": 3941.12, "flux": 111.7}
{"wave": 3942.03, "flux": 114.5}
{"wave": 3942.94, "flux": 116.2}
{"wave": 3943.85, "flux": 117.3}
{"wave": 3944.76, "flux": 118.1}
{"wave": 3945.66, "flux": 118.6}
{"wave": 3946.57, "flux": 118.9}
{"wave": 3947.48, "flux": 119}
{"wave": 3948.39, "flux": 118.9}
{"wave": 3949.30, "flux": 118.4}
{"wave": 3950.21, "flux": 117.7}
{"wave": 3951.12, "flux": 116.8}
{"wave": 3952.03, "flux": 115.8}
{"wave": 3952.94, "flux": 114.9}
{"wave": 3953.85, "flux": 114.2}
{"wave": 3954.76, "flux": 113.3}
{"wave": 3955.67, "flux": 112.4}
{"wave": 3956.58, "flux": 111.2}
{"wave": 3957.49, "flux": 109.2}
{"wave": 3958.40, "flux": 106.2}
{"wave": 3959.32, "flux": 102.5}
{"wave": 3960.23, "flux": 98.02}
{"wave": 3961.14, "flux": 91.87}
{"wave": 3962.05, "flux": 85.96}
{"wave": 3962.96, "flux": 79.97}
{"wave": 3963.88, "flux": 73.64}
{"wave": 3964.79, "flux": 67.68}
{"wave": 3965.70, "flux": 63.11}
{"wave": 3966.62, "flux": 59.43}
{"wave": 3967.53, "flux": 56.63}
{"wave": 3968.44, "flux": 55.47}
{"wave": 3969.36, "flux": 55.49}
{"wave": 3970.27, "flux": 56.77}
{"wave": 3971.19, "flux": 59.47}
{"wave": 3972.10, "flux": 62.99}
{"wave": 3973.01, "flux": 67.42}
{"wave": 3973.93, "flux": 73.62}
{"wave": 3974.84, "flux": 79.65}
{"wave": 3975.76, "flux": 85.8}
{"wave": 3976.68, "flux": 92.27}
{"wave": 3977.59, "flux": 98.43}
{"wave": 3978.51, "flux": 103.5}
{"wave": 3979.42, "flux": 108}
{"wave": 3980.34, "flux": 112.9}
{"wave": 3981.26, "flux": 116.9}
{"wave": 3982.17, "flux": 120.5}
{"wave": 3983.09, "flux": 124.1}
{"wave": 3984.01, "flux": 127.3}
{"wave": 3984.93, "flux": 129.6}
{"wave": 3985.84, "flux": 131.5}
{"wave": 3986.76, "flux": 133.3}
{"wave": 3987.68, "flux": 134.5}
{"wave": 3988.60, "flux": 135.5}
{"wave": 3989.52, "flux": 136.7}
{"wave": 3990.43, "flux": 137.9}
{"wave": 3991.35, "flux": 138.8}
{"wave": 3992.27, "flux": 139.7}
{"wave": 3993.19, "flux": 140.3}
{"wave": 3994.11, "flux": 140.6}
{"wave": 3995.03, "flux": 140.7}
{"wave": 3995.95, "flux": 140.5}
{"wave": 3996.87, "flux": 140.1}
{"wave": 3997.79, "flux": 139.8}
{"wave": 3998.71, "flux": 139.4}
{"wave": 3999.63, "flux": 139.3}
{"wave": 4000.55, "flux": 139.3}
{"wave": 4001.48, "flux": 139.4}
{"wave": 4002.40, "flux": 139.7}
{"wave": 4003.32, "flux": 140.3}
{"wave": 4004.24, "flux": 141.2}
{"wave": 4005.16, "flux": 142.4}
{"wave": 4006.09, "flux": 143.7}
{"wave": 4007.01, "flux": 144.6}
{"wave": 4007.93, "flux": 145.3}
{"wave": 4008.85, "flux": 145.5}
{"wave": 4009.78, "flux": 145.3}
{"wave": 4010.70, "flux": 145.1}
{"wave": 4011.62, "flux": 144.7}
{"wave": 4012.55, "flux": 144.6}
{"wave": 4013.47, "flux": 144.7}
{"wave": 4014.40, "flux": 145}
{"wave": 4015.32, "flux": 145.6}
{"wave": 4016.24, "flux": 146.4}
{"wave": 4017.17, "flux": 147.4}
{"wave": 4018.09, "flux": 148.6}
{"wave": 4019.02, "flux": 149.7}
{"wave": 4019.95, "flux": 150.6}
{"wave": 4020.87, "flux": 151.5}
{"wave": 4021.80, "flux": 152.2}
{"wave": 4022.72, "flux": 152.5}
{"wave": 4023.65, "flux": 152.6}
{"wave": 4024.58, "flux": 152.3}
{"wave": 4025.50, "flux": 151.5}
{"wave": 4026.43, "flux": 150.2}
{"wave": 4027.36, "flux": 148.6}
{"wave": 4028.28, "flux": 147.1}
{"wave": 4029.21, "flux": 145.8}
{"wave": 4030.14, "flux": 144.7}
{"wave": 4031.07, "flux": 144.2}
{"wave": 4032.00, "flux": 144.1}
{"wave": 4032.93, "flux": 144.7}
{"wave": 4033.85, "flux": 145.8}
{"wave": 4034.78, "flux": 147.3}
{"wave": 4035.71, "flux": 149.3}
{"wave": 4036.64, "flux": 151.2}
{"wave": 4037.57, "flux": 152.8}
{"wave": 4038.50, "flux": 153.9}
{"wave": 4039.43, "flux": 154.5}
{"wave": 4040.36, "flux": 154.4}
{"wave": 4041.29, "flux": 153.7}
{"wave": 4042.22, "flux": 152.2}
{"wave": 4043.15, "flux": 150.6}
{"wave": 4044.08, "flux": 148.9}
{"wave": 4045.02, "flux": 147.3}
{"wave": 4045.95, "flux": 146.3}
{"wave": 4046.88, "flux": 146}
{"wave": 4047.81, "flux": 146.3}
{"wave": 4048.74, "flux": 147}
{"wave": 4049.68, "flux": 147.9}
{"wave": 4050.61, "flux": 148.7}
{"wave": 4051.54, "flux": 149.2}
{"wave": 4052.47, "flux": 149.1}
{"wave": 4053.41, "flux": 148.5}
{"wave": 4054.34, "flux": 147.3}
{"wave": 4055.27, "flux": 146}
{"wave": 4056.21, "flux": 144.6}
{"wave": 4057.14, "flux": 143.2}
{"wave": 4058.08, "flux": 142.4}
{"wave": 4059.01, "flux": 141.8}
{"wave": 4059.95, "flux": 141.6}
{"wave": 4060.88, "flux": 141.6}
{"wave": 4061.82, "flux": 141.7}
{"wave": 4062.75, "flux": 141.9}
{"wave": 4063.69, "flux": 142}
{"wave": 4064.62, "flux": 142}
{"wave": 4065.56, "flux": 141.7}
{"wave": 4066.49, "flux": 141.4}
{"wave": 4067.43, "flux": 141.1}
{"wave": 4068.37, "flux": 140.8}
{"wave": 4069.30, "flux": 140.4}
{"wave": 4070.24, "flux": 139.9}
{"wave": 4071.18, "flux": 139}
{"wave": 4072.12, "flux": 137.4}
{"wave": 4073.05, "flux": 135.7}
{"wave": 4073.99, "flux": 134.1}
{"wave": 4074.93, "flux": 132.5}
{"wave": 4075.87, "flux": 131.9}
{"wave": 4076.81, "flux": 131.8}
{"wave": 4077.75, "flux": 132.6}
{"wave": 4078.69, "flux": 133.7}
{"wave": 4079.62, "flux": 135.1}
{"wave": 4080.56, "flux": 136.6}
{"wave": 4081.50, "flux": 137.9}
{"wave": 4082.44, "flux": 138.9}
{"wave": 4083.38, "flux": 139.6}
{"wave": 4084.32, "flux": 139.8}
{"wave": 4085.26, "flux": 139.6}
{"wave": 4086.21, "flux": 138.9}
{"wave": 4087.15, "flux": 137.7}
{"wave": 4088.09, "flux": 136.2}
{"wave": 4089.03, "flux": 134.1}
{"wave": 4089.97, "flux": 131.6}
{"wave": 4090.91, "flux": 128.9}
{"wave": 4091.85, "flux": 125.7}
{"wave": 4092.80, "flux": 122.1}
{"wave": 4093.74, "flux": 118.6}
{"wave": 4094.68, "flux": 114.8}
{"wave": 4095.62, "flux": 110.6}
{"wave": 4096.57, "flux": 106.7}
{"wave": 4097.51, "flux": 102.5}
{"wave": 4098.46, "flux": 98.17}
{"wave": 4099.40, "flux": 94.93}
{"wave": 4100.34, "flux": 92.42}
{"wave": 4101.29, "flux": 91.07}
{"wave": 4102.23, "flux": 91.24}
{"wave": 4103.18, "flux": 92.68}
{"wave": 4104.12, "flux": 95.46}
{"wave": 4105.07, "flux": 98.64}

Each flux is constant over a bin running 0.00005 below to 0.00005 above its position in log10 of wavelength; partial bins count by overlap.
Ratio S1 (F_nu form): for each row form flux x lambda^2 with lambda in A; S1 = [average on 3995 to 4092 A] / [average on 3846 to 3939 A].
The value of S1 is 1.45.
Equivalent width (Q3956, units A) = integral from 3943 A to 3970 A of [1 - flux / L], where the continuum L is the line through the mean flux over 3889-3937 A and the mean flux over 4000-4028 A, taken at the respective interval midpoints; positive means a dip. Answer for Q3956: 5.59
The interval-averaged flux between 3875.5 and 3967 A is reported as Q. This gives 104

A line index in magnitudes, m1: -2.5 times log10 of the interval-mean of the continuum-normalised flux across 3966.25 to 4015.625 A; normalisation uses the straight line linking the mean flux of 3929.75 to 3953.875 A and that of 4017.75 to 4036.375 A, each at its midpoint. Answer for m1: 0.09 mag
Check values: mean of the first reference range 104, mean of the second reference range 149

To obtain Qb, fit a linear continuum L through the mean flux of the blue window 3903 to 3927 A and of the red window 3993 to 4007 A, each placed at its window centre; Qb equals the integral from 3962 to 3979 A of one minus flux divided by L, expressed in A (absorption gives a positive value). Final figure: 7.9 A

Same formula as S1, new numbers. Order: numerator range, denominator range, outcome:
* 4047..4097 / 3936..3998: 1.36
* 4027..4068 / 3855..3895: 1.58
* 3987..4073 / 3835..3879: 1.53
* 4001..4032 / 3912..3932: 1.32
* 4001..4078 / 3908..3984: 1.48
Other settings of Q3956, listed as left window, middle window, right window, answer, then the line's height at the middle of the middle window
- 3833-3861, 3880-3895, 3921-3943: 2.29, 98.3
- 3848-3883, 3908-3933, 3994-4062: 1.25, 122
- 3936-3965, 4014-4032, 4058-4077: -3.12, 127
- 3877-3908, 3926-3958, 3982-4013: 3.24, 117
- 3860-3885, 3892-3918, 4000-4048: 0.05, 115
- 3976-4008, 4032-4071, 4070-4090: -3.34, 135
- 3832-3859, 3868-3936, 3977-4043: 3.12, 110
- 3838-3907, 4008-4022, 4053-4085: -1.91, 129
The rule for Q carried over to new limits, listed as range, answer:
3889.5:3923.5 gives 114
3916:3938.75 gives 105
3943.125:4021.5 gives 118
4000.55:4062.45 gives 147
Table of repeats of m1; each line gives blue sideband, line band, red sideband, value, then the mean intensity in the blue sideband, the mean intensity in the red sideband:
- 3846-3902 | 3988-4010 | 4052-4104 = -0.171 mag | 103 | 131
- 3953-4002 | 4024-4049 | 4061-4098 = -0.215 mag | 107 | 133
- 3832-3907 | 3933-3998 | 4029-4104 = 0.120 mag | 99.1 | 136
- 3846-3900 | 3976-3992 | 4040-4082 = 0.036 mag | 103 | 143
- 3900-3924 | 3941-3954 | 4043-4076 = 0.095 mag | 123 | 143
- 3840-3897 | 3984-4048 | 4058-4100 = -0.178 mag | 101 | 132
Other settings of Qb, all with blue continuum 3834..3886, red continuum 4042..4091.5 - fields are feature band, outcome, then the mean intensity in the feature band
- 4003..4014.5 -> -1.3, 144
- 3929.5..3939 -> 2.4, 86.1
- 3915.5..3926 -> -1.1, 124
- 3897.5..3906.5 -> -0.4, 114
